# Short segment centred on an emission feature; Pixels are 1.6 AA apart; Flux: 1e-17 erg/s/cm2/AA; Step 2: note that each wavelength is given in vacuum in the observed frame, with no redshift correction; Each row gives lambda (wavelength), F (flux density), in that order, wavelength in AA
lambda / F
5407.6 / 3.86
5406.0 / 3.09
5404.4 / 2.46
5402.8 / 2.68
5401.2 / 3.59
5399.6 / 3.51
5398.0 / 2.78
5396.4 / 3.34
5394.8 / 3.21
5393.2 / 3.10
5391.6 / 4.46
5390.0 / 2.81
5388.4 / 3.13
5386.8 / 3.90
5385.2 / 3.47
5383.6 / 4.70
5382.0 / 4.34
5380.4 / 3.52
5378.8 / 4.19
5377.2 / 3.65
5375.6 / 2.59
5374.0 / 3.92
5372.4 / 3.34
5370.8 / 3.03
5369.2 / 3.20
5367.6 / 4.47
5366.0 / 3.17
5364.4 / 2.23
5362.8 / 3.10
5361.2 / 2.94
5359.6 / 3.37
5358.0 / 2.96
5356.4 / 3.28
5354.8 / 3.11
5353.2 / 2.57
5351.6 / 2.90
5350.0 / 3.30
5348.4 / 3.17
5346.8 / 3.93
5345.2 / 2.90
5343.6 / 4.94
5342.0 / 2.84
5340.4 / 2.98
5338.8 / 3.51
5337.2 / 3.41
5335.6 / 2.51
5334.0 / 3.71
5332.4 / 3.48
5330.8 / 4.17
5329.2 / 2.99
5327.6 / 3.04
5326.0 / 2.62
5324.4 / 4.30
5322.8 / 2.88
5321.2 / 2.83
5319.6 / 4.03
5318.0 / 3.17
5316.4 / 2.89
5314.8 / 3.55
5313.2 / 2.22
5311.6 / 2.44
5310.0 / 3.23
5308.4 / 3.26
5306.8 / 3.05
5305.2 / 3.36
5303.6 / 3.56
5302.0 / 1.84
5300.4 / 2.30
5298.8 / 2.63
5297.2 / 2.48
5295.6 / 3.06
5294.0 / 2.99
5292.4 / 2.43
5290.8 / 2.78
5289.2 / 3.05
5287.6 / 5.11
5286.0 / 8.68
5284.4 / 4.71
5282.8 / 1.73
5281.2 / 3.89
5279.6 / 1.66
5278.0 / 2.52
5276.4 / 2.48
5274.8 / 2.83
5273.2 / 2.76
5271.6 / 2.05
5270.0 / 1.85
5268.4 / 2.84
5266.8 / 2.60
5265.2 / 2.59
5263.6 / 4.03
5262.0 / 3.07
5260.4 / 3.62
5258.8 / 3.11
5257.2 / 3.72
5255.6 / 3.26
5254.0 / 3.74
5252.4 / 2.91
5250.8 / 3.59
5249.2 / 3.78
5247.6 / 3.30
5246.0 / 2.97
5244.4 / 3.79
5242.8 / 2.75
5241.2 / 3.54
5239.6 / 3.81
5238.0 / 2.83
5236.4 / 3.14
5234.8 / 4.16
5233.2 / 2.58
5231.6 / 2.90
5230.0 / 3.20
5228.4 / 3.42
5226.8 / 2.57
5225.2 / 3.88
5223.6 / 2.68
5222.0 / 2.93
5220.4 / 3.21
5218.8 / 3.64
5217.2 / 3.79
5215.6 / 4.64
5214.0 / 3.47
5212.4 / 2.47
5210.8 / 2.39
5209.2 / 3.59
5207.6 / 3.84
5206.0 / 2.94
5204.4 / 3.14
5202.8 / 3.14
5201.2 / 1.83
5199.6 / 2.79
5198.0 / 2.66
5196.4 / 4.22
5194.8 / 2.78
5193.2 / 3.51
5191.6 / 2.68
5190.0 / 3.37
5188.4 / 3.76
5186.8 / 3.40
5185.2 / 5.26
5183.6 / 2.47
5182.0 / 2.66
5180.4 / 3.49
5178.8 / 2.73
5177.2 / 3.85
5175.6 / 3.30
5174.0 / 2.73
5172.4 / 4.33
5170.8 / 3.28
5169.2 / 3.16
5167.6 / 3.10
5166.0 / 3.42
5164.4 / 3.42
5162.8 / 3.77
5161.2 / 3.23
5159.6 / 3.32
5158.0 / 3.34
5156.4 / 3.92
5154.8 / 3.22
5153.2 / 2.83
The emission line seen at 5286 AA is H-beta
